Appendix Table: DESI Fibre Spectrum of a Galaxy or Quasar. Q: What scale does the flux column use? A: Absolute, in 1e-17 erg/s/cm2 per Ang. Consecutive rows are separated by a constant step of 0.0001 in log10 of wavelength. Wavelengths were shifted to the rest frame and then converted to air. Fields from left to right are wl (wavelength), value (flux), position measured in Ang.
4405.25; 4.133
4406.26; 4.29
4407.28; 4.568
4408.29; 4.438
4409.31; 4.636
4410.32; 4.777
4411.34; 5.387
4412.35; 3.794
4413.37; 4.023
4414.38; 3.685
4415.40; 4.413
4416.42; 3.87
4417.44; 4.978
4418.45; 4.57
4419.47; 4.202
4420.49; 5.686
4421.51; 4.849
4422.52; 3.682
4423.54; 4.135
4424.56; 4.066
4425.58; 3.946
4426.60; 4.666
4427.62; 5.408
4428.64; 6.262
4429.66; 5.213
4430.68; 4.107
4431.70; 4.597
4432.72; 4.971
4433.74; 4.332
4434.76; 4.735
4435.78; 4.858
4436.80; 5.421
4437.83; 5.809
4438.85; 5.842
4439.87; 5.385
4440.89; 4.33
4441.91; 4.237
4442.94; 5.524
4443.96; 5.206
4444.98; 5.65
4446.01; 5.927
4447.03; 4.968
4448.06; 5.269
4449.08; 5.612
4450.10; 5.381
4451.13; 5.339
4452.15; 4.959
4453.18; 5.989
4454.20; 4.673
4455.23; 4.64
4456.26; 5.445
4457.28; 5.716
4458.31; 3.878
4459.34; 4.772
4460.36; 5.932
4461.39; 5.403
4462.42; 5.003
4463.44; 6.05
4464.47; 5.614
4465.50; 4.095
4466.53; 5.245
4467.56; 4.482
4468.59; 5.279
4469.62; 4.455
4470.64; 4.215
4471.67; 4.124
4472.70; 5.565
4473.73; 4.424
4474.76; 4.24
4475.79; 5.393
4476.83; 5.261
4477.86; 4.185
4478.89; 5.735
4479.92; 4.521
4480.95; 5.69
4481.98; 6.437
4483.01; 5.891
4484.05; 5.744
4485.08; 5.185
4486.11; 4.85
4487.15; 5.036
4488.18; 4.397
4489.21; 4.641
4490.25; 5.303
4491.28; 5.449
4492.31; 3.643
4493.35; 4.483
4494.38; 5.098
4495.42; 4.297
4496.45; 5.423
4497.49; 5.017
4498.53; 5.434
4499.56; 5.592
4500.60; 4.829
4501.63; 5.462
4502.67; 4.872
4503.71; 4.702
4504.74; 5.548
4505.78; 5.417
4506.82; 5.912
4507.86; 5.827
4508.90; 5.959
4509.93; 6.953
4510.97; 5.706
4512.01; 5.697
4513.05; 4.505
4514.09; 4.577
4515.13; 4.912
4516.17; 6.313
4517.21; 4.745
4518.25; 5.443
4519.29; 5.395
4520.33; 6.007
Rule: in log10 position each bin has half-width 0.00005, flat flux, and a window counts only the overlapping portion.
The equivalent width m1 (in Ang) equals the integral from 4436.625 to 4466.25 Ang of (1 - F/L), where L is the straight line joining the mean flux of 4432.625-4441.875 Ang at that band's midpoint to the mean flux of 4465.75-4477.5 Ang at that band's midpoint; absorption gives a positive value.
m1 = -1.9 Ang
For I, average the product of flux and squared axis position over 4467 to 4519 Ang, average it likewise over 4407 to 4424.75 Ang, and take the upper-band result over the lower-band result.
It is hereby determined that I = 1.20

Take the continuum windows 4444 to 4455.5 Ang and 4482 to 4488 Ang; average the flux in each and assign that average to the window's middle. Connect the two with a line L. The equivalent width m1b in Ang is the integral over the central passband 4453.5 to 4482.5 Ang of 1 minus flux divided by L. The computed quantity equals 1.8 Ang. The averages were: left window 5.32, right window 5.38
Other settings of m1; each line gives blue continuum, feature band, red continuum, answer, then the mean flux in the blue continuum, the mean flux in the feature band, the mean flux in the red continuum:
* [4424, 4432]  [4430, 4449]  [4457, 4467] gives -0.7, 4.78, 5.08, 5.16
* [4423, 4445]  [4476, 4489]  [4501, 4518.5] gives 0.1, 4.92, 5.23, 5.44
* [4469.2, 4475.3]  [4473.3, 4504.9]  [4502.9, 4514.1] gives -0.4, 4.52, 5.05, 5.55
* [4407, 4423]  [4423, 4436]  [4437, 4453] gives 0.5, 4.47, 4.71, 5.31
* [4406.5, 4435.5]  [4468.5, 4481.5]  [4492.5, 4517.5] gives 0.5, 4.57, 4.85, 5.29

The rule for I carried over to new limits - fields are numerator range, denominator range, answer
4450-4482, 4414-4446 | 1.06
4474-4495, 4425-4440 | 1.03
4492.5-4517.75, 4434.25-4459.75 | 1.05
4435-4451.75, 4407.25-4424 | 1.20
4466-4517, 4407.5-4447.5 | 1.11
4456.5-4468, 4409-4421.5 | 1.16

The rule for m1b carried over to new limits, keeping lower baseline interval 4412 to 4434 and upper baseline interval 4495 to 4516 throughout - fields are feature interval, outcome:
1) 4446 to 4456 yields -0.9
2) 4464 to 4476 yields 0.6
